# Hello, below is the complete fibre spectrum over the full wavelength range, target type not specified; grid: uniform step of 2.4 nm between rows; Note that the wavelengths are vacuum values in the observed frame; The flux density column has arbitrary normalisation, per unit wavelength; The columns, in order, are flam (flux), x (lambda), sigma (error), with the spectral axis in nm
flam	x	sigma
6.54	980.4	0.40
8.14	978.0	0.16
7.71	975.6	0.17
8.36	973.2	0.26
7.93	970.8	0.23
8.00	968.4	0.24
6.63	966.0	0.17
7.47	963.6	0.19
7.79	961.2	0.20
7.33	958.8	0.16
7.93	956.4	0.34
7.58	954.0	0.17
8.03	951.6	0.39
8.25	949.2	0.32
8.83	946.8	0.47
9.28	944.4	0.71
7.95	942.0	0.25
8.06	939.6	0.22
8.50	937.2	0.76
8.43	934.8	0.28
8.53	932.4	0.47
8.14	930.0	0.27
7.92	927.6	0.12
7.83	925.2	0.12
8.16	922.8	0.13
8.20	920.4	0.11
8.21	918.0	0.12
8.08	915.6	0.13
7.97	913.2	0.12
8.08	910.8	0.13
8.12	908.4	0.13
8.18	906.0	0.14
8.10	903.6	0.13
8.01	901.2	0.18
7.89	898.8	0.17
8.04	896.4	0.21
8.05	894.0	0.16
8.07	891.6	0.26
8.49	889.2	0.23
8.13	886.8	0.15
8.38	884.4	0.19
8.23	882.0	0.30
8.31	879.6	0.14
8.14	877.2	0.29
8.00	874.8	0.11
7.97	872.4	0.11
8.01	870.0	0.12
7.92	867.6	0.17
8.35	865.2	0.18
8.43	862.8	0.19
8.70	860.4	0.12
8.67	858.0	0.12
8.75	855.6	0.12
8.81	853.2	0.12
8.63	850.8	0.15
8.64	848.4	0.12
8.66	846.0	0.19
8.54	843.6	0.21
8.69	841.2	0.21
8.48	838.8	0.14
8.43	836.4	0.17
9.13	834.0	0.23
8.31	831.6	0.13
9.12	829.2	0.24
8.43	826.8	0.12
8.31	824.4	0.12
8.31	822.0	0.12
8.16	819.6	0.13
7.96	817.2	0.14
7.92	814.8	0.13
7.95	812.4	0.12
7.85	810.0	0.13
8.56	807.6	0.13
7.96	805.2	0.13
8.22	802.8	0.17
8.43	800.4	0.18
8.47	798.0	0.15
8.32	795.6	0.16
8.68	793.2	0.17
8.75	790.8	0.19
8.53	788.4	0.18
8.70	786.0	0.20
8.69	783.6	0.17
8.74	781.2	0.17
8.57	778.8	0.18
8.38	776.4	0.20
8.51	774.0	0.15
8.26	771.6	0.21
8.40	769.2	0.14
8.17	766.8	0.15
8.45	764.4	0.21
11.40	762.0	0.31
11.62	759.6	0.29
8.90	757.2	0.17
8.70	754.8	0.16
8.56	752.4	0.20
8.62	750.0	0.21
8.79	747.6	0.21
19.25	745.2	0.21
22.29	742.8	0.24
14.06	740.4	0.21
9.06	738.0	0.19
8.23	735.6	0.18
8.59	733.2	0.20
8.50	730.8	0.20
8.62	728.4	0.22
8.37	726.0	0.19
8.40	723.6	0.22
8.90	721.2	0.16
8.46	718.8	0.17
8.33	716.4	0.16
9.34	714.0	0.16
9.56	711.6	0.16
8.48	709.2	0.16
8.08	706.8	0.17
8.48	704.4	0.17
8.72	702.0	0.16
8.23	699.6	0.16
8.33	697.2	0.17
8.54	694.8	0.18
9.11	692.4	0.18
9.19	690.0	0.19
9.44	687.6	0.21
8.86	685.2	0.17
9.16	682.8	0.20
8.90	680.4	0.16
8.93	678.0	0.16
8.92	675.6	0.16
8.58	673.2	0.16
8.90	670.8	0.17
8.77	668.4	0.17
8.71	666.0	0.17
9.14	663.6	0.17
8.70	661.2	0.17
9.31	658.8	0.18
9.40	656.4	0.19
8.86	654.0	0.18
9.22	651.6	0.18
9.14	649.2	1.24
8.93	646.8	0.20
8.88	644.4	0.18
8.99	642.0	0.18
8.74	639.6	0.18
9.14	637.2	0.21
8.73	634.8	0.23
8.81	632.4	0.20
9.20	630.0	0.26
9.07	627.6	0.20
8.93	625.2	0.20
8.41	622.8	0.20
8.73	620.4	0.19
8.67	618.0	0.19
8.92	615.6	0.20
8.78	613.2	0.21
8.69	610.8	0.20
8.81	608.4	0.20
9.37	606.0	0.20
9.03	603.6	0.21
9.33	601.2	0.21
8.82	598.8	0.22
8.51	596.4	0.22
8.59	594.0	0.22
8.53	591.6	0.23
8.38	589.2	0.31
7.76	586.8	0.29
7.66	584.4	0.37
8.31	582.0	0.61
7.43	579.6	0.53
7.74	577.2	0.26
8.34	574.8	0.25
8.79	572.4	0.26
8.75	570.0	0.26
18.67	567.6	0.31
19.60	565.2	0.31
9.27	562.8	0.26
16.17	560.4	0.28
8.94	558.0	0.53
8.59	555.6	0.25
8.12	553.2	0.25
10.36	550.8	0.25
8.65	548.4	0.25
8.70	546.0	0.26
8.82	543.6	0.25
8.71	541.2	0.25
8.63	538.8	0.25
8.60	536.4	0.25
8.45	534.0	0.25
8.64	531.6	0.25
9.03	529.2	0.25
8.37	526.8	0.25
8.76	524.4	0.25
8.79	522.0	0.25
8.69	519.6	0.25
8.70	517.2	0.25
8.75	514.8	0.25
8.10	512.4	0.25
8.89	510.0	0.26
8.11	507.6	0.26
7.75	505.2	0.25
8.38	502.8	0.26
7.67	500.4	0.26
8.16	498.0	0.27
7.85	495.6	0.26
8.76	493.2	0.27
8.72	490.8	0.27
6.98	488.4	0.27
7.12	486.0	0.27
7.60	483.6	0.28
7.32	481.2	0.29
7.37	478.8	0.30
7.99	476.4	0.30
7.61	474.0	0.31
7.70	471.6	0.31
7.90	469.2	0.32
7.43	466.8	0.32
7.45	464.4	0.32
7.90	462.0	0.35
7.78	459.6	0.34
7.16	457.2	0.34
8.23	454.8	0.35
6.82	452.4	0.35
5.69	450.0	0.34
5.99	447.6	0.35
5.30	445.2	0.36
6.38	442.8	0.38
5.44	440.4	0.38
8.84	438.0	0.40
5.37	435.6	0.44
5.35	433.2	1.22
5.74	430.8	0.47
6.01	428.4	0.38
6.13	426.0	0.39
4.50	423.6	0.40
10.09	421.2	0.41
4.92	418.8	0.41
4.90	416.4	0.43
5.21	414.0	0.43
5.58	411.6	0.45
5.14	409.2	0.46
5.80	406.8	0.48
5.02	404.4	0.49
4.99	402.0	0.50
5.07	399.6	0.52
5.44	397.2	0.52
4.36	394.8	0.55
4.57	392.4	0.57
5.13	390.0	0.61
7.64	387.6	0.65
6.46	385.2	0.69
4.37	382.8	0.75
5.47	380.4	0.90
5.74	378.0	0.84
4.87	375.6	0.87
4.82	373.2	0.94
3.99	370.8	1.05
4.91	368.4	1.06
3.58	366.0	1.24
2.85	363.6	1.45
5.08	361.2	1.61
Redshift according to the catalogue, 0.131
